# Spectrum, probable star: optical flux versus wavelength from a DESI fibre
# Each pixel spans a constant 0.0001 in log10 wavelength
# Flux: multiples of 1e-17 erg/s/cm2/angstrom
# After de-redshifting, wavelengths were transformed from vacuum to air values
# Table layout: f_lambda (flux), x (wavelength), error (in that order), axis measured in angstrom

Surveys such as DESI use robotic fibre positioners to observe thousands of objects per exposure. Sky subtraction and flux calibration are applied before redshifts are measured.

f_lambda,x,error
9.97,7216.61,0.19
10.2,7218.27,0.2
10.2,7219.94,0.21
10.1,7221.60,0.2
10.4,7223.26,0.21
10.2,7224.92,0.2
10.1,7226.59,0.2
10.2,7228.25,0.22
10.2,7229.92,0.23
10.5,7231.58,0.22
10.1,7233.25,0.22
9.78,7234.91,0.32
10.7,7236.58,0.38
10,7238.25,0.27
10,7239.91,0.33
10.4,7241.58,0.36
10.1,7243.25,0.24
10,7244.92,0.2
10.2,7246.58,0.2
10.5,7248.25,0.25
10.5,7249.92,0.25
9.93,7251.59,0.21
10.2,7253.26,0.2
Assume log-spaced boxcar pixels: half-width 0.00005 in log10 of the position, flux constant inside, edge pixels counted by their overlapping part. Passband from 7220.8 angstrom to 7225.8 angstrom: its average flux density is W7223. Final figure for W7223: 10.2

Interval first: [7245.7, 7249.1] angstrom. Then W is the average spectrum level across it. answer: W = 10.4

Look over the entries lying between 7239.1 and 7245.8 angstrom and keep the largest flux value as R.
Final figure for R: 10.4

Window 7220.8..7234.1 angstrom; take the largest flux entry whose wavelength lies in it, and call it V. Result 10.5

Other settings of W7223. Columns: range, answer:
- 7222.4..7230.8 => 10.2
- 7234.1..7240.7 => 10.1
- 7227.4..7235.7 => 10.2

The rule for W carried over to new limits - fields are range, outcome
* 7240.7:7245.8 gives 10.2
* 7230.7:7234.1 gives 10.3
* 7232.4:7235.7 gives 9.95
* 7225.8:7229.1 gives 10.1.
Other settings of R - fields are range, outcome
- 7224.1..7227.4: 10.2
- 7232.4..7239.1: 10.7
